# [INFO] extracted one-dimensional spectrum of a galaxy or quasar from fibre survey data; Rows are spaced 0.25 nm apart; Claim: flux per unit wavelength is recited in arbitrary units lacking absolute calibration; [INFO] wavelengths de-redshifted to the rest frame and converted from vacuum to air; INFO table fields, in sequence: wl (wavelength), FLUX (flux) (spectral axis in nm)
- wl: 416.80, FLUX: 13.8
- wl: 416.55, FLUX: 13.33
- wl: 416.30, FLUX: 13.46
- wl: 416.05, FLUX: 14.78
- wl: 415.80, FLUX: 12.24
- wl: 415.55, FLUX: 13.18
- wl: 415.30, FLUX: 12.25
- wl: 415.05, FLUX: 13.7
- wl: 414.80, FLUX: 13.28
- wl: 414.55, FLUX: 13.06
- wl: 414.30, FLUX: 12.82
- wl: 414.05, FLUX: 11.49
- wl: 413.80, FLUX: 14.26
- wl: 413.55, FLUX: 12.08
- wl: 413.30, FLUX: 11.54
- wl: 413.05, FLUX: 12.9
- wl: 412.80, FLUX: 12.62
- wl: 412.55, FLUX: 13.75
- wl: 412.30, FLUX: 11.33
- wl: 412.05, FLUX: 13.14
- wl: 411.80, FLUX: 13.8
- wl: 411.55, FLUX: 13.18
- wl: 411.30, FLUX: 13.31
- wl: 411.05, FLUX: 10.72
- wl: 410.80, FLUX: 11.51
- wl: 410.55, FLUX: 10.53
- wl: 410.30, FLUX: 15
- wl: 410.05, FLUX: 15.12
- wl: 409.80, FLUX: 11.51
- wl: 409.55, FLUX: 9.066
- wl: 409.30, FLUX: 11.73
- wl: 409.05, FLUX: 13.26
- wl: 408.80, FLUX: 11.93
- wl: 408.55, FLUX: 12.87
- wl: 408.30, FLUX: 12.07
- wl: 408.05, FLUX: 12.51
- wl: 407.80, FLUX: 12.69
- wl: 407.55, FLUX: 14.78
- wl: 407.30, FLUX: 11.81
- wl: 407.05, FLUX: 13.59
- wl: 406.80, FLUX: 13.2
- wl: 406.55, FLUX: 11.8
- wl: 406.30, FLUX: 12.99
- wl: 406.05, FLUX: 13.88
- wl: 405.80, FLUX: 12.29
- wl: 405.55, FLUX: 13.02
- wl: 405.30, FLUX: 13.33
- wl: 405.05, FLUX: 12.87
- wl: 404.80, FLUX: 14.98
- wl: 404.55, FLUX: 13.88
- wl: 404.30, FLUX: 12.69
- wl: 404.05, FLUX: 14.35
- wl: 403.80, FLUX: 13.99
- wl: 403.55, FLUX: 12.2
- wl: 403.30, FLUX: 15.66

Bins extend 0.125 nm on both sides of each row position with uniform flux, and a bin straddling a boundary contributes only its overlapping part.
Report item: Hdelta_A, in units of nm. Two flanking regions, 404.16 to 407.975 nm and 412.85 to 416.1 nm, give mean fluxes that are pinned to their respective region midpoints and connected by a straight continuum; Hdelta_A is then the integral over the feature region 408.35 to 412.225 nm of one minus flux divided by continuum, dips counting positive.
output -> 0.175 nm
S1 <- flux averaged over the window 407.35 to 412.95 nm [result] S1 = 12.6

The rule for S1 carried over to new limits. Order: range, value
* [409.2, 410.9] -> 12.1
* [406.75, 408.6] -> 12.9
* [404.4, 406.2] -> 13.4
